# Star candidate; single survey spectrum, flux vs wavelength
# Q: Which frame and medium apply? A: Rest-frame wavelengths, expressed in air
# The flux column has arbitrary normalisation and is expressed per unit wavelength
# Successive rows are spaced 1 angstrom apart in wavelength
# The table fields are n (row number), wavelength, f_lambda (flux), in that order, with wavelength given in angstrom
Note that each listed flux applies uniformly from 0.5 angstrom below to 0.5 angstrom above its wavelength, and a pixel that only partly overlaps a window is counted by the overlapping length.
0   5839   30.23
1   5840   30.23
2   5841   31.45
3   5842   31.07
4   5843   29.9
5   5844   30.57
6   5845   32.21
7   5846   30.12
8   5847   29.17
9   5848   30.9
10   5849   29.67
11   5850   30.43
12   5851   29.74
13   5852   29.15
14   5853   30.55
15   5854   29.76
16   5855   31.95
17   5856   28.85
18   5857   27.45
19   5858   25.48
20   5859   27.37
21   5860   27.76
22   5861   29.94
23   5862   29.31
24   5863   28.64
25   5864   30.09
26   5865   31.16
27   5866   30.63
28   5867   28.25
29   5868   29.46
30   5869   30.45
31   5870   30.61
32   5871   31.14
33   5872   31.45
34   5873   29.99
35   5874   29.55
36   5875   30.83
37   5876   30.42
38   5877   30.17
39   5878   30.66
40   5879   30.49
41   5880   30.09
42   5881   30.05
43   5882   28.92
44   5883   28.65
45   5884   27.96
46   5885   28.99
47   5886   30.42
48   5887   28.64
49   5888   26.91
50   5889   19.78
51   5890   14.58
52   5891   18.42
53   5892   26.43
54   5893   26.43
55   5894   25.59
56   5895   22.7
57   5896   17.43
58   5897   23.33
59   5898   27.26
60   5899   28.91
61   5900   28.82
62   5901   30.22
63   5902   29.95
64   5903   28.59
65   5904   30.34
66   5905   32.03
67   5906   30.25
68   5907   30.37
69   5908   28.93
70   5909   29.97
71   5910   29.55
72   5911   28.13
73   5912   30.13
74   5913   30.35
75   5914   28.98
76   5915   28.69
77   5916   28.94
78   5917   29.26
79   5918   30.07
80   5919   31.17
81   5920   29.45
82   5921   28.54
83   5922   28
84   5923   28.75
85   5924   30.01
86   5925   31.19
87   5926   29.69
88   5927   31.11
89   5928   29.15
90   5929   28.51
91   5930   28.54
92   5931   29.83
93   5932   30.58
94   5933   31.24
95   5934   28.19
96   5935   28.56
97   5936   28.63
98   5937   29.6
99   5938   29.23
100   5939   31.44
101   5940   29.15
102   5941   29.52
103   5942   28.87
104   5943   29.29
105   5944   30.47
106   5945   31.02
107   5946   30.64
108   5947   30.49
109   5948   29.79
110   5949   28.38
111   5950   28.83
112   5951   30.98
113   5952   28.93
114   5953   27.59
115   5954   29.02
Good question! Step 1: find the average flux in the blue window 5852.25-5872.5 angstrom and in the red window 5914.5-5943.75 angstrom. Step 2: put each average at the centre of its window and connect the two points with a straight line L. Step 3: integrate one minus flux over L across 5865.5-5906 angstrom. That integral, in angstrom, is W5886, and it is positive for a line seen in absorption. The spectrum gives 2.2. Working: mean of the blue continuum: 29.5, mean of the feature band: 27.9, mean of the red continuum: 29.5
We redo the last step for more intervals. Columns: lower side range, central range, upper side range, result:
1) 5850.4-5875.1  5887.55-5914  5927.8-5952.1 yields 2.5 angstrom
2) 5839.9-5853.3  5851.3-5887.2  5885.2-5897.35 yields -3.8 angstrom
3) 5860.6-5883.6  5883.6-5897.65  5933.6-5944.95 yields 2.7 angstrom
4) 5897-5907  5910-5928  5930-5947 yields 0.0 angstrom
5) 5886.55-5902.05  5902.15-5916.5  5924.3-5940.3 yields -1.7 angstrom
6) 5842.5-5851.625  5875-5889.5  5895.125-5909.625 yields 0.1 angstrom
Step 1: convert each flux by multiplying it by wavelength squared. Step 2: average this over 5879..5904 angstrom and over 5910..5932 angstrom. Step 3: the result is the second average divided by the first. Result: 1.1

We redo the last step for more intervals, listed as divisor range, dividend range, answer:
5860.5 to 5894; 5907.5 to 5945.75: 1.06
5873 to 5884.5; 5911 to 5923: 1.00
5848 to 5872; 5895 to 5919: 0.99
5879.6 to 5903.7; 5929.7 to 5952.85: 1.15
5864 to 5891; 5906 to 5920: 1.04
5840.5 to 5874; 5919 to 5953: 1.02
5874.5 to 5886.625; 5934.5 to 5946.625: 1.02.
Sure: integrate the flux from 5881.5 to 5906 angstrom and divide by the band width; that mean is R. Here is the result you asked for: 26.4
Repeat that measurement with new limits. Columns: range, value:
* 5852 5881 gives 29.7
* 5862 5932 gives 28.6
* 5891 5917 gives 27.9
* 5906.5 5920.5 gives 29.6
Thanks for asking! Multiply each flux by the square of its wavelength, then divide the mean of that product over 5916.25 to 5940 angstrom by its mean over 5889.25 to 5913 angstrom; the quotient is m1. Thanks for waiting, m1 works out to 1.11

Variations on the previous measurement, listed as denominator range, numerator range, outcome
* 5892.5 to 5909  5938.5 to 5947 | 1.10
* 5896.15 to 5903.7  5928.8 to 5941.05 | 1.08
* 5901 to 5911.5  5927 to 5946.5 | 1.00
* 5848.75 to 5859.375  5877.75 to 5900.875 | 0.91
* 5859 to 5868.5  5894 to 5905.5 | 0.94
